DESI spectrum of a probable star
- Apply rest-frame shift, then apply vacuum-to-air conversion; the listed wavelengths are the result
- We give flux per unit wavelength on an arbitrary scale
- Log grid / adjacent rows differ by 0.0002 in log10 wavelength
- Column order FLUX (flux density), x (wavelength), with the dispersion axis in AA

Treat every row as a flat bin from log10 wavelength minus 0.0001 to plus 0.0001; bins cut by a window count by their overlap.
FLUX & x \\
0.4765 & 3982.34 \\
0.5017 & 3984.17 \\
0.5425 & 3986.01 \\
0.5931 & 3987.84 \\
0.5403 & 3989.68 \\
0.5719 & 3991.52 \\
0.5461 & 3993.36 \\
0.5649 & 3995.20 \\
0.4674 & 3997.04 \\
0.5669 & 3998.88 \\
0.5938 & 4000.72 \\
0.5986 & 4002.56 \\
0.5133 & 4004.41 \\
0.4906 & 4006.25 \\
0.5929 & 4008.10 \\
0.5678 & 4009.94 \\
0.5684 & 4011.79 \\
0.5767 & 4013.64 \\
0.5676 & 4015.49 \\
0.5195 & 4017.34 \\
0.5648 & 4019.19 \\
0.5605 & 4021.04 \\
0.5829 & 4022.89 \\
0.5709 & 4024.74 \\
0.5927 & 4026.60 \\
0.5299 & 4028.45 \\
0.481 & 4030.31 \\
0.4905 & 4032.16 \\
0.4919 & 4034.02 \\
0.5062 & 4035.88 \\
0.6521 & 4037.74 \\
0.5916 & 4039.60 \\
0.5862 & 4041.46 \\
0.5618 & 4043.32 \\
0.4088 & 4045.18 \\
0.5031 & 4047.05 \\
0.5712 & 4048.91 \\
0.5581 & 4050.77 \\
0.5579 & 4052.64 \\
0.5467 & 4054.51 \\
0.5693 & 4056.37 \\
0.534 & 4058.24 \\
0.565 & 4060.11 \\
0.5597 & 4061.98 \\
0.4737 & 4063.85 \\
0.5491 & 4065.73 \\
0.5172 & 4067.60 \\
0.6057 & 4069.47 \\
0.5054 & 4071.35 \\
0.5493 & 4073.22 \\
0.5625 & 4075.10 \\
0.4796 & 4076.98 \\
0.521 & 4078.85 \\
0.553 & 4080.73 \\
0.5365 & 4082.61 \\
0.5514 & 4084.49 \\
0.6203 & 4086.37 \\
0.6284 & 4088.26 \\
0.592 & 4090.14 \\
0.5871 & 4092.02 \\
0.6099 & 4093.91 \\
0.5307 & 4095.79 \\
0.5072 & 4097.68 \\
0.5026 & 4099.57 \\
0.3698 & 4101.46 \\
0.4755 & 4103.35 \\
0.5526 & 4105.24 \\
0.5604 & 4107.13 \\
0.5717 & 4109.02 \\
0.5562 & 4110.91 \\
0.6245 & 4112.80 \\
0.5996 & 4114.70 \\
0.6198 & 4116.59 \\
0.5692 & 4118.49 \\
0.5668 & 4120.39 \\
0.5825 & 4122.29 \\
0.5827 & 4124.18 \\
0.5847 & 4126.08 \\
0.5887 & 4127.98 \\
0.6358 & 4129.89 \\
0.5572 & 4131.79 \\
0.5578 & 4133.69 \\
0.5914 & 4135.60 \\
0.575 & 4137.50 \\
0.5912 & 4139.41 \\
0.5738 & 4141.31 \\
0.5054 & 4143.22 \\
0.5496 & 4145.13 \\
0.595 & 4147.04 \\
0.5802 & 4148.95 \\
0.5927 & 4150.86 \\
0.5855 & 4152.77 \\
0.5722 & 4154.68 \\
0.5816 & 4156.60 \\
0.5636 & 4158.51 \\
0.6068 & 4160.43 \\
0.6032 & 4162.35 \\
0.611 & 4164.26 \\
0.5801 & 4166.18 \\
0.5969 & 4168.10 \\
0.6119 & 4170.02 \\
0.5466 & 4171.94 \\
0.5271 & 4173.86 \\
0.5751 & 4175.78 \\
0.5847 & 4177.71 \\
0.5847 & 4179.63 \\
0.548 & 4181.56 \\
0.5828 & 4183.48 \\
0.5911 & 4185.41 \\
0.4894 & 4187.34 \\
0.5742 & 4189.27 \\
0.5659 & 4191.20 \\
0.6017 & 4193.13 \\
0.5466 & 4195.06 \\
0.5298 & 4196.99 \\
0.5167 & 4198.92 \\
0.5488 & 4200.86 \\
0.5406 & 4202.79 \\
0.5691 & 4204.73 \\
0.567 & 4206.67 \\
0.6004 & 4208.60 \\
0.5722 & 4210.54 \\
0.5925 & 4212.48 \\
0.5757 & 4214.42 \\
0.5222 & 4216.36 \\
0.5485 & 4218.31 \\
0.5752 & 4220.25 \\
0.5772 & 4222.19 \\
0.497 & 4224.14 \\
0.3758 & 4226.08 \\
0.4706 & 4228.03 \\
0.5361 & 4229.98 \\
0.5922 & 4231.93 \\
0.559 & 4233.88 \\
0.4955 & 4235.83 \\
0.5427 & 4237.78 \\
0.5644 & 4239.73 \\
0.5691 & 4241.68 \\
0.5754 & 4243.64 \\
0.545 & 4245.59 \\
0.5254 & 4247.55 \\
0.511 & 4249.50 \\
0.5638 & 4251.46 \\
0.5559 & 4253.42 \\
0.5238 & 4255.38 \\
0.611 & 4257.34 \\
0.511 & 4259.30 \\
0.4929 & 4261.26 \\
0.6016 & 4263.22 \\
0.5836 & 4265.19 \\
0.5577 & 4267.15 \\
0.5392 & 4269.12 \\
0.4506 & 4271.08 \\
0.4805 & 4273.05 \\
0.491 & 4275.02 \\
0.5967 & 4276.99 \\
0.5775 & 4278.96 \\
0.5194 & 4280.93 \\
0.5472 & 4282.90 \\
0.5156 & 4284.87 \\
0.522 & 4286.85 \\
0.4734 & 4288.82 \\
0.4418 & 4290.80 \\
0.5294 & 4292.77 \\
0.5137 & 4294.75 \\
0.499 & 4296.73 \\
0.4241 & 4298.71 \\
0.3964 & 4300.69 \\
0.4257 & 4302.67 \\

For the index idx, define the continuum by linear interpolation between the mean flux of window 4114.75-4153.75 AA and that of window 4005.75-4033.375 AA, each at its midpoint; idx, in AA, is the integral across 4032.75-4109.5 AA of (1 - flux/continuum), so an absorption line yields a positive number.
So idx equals 2.8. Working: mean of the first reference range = 0.551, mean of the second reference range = 0.58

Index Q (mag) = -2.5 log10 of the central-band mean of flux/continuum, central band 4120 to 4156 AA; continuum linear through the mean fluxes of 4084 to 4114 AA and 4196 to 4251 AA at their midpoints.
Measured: -0.054 mag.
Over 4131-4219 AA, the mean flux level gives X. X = 0.569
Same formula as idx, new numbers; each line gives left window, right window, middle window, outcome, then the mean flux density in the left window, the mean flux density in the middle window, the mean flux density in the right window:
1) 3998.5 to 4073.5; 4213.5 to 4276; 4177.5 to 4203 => -0.88 AA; 0.548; 0.557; 0.535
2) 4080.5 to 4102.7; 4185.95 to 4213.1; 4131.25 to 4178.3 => -1.94 AA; 0.548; 0.577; 0.558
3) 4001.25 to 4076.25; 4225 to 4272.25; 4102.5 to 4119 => -0.83 AA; 0.547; 0.571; 0.535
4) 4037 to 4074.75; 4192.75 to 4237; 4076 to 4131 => -1.43 AA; 0.548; 0.561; 0.543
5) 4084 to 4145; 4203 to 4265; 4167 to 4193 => -0.63 AA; 0.566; 0.569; 0.546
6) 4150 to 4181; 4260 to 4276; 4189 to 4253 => 0.49 AA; 0.582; 0.547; 0.524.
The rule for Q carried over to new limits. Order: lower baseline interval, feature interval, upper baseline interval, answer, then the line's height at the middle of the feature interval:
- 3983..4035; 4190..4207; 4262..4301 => -0.06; 0.525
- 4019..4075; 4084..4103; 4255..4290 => -0.01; 0.542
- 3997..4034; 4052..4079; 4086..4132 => 0.04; 0.559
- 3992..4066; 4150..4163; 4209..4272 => -0.08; 0.544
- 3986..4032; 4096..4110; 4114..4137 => 0.15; 0.58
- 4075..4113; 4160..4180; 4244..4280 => -0.08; 0.543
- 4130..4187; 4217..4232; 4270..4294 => 0.05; 0.542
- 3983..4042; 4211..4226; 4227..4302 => -0.03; 0.531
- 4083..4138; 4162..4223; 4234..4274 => -0.03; 0.552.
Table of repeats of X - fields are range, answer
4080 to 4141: 0.567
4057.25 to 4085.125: 0.537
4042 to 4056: 0.533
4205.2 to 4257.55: 0.545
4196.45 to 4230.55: 0.54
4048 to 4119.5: 0.551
